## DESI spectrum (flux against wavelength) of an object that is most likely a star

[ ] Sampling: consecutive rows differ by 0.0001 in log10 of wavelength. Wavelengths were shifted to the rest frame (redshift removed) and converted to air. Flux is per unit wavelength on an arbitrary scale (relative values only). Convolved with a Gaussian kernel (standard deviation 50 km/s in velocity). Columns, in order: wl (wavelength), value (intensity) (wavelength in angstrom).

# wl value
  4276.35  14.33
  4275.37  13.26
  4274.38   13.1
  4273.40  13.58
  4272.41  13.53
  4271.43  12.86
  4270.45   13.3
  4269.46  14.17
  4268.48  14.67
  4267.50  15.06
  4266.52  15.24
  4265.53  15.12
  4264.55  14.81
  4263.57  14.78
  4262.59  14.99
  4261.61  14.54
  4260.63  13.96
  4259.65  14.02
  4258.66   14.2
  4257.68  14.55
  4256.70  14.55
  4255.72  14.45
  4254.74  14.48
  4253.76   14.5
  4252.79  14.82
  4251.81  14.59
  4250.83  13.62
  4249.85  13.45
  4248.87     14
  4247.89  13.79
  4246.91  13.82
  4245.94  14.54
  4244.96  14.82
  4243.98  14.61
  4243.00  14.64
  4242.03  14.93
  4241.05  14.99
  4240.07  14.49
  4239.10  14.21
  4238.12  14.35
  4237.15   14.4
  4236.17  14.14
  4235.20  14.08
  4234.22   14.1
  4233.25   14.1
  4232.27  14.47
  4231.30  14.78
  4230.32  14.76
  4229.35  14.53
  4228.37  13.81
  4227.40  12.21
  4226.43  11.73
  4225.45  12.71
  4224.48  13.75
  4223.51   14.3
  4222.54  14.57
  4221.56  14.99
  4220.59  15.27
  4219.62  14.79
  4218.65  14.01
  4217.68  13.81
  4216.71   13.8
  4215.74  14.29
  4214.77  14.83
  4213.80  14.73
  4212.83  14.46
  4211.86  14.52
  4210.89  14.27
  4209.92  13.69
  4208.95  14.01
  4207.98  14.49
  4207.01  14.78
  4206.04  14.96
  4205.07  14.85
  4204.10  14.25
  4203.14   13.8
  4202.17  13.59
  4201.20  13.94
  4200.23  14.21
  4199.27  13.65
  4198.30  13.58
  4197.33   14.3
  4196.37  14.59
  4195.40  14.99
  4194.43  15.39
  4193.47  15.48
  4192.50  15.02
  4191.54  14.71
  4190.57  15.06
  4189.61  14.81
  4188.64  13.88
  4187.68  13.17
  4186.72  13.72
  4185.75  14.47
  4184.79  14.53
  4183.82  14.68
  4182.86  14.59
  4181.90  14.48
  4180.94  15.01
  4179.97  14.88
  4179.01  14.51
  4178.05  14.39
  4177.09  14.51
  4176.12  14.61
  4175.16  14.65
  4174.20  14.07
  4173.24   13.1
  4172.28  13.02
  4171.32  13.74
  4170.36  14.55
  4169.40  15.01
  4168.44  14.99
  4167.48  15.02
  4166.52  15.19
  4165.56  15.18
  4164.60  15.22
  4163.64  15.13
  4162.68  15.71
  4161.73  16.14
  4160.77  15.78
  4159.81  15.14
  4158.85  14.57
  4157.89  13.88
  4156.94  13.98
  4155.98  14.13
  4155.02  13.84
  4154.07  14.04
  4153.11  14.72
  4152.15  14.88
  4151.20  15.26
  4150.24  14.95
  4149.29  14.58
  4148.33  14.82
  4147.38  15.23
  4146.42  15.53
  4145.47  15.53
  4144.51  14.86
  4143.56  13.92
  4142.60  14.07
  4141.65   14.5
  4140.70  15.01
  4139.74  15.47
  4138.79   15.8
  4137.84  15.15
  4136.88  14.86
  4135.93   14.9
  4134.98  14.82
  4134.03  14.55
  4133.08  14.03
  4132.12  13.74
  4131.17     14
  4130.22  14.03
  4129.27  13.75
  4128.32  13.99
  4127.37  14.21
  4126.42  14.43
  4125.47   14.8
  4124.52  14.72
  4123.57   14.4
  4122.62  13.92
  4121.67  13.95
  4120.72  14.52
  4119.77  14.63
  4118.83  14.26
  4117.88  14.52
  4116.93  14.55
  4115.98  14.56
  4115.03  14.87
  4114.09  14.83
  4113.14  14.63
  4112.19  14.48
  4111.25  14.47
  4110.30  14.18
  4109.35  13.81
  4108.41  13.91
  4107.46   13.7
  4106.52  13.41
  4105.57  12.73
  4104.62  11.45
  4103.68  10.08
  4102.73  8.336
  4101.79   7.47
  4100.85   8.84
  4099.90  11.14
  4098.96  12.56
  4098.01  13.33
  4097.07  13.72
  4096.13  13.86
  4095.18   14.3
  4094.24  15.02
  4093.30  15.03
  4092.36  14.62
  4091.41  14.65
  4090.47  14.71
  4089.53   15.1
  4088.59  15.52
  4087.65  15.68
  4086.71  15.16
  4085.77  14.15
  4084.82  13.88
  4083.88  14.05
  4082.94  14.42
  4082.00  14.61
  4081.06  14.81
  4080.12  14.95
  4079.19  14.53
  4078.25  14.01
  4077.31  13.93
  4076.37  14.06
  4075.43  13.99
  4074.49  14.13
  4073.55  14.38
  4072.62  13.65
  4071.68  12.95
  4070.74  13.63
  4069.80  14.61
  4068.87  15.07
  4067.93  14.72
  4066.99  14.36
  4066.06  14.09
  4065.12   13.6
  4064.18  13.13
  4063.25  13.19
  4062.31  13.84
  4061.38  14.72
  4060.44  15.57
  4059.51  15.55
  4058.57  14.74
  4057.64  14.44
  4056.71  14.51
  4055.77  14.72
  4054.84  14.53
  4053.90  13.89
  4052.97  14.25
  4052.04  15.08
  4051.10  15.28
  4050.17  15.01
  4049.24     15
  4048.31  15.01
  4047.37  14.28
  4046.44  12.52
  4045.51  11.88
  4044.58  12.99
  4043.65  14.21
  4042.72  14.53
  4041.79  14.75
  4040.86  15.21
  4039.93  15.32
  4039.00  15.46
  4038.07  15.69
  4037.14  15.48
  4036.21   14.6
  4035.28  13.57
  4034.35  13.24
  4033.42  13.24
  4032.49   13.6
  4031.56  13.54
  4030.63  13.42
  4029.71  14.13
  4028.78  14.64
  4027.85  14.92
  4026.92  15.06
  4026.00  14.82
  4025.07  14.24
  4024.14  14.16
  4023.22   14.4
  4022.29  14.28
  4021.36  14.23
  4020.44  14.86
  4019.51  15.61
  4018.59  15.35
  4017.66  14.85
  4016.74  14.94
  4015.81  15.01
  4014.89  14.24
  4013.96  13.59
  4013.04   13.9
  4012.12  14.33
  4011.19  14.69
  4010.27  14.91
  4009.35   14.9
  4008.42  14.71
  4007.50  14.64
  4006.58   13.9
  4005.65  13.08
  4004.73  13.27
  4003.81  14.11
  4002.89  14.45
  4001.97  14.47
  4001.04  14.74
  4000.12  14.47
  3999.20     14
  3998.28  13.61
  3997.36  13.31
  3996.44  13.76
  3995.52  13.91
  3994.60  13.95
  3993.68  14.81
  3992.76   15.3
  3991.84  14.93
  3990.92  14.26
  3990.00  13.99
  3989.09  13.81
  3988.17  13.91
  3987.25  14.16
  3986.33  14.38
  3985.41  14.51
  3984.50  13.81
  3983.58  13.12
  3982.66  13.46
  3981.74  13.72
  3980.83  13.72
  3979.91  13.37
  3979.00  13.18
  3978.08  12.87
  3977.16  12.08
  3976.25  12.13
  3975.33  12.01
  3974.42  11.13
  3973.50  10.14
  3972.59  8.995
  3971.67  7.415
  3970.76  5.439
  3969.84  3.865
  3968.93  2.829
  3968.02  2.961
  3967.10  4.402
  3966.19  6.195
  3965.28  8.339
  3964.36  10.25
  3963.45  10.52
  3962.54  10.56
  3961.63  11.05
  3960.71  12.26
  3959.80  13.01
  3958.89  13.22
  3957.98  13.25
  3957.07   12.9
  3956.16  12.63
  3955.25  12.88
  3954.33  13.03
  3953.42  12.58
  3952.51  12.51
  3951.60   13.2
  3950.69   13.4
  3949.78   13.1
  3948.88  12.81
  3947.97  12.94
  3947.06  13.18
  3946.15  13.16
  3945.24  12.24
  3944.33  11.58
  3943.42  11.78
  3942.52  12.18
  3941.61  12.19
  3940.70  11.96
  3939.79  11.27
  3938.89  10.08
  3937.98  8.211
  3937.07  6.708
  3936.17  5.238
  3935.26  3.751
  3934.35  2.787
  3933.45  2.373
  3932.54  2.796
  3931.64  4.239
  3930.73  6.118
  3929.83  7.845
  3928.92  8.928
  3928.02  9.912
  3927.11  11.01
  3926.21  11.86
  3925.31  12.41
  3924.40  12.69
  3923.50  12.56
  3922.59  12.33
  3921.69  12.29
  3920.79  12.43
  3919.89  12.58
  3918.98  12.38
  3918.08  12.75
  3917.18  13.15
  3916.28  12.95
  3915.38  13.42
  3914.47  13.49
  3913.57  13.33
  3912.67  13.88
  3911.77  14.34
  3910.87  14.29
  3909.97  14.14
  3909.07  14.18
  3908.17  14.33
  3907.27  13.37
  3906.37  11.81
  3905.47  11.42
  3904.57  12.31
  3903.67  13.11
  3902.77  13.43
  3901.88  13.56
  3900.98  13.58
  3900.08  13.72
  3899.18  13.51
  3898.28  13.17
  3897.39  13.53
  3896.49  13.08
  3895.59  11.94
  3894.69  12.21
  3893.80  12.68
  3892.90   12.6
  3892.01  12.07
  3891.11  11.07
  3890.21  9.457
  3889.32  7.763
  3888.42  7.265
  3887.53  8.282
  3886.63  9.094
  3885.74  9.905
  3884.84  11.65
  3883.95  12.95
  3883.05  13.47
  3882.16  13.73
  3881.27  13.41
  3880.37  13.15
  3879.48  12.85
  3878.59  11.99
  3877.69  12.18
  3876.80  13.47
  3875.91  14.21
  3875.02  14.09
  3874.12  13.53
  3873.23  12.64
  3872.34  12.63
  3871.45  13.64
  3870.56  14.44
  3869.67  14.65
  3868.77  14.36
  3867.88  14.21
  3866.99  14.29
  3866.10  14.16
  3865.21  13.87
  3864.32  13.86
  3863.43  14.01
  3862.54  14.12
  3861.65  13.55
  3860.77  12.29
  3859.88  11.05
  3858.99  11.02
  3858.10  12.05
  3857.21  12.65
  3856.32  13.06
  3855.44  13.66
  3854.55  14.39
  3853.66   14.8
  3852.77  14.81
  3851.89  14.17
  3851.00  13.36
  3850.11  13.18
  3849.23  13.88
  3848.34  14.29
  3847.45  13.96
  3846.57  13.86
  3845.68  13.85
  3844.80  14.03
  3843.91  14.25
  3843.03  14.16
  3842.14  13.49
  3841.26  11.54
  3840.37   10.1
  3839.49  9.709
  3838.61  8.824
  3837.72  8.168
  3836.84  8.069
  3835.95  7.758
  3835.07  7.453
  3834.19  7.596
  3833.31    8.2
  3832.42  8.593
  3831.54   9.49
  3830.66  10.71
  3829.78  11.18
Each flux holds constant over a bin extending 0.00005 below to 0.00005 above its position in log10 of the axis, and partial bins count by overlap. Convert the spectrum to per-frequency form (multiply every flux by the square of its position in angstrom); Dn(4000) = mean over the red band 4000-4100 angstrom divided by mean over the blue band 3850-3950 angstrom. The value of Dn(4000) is 1.29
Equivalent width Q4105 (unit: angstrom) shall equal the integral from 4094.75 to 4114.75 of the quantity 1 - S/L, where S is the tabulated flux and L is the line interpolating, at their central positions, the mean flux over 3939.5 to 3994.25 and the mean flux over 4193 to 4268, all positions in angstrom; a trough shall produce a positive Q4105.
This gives 0.7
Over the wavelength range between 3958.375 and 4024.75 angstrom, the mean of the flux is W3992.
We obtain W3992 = 12.7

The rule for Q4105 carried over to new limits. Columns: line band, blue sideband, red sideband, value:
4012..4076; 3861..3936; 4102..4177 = -4.64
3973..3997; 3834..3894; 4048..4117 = -0.38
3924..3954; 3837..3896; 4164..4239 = 7.09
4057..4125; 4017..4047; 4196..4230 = 1.73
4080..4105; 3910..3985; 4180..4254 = -1.37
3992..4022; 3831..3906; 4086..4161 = -2.43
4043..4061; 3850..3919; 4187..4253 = -1.07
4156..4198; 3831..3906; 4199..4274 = -2.09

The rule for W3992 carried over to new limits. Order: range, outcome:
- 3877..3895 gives 11.4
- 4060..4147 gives 14.1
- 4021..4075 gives 14.3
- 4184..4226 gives 14.3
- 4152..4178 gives 14.6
